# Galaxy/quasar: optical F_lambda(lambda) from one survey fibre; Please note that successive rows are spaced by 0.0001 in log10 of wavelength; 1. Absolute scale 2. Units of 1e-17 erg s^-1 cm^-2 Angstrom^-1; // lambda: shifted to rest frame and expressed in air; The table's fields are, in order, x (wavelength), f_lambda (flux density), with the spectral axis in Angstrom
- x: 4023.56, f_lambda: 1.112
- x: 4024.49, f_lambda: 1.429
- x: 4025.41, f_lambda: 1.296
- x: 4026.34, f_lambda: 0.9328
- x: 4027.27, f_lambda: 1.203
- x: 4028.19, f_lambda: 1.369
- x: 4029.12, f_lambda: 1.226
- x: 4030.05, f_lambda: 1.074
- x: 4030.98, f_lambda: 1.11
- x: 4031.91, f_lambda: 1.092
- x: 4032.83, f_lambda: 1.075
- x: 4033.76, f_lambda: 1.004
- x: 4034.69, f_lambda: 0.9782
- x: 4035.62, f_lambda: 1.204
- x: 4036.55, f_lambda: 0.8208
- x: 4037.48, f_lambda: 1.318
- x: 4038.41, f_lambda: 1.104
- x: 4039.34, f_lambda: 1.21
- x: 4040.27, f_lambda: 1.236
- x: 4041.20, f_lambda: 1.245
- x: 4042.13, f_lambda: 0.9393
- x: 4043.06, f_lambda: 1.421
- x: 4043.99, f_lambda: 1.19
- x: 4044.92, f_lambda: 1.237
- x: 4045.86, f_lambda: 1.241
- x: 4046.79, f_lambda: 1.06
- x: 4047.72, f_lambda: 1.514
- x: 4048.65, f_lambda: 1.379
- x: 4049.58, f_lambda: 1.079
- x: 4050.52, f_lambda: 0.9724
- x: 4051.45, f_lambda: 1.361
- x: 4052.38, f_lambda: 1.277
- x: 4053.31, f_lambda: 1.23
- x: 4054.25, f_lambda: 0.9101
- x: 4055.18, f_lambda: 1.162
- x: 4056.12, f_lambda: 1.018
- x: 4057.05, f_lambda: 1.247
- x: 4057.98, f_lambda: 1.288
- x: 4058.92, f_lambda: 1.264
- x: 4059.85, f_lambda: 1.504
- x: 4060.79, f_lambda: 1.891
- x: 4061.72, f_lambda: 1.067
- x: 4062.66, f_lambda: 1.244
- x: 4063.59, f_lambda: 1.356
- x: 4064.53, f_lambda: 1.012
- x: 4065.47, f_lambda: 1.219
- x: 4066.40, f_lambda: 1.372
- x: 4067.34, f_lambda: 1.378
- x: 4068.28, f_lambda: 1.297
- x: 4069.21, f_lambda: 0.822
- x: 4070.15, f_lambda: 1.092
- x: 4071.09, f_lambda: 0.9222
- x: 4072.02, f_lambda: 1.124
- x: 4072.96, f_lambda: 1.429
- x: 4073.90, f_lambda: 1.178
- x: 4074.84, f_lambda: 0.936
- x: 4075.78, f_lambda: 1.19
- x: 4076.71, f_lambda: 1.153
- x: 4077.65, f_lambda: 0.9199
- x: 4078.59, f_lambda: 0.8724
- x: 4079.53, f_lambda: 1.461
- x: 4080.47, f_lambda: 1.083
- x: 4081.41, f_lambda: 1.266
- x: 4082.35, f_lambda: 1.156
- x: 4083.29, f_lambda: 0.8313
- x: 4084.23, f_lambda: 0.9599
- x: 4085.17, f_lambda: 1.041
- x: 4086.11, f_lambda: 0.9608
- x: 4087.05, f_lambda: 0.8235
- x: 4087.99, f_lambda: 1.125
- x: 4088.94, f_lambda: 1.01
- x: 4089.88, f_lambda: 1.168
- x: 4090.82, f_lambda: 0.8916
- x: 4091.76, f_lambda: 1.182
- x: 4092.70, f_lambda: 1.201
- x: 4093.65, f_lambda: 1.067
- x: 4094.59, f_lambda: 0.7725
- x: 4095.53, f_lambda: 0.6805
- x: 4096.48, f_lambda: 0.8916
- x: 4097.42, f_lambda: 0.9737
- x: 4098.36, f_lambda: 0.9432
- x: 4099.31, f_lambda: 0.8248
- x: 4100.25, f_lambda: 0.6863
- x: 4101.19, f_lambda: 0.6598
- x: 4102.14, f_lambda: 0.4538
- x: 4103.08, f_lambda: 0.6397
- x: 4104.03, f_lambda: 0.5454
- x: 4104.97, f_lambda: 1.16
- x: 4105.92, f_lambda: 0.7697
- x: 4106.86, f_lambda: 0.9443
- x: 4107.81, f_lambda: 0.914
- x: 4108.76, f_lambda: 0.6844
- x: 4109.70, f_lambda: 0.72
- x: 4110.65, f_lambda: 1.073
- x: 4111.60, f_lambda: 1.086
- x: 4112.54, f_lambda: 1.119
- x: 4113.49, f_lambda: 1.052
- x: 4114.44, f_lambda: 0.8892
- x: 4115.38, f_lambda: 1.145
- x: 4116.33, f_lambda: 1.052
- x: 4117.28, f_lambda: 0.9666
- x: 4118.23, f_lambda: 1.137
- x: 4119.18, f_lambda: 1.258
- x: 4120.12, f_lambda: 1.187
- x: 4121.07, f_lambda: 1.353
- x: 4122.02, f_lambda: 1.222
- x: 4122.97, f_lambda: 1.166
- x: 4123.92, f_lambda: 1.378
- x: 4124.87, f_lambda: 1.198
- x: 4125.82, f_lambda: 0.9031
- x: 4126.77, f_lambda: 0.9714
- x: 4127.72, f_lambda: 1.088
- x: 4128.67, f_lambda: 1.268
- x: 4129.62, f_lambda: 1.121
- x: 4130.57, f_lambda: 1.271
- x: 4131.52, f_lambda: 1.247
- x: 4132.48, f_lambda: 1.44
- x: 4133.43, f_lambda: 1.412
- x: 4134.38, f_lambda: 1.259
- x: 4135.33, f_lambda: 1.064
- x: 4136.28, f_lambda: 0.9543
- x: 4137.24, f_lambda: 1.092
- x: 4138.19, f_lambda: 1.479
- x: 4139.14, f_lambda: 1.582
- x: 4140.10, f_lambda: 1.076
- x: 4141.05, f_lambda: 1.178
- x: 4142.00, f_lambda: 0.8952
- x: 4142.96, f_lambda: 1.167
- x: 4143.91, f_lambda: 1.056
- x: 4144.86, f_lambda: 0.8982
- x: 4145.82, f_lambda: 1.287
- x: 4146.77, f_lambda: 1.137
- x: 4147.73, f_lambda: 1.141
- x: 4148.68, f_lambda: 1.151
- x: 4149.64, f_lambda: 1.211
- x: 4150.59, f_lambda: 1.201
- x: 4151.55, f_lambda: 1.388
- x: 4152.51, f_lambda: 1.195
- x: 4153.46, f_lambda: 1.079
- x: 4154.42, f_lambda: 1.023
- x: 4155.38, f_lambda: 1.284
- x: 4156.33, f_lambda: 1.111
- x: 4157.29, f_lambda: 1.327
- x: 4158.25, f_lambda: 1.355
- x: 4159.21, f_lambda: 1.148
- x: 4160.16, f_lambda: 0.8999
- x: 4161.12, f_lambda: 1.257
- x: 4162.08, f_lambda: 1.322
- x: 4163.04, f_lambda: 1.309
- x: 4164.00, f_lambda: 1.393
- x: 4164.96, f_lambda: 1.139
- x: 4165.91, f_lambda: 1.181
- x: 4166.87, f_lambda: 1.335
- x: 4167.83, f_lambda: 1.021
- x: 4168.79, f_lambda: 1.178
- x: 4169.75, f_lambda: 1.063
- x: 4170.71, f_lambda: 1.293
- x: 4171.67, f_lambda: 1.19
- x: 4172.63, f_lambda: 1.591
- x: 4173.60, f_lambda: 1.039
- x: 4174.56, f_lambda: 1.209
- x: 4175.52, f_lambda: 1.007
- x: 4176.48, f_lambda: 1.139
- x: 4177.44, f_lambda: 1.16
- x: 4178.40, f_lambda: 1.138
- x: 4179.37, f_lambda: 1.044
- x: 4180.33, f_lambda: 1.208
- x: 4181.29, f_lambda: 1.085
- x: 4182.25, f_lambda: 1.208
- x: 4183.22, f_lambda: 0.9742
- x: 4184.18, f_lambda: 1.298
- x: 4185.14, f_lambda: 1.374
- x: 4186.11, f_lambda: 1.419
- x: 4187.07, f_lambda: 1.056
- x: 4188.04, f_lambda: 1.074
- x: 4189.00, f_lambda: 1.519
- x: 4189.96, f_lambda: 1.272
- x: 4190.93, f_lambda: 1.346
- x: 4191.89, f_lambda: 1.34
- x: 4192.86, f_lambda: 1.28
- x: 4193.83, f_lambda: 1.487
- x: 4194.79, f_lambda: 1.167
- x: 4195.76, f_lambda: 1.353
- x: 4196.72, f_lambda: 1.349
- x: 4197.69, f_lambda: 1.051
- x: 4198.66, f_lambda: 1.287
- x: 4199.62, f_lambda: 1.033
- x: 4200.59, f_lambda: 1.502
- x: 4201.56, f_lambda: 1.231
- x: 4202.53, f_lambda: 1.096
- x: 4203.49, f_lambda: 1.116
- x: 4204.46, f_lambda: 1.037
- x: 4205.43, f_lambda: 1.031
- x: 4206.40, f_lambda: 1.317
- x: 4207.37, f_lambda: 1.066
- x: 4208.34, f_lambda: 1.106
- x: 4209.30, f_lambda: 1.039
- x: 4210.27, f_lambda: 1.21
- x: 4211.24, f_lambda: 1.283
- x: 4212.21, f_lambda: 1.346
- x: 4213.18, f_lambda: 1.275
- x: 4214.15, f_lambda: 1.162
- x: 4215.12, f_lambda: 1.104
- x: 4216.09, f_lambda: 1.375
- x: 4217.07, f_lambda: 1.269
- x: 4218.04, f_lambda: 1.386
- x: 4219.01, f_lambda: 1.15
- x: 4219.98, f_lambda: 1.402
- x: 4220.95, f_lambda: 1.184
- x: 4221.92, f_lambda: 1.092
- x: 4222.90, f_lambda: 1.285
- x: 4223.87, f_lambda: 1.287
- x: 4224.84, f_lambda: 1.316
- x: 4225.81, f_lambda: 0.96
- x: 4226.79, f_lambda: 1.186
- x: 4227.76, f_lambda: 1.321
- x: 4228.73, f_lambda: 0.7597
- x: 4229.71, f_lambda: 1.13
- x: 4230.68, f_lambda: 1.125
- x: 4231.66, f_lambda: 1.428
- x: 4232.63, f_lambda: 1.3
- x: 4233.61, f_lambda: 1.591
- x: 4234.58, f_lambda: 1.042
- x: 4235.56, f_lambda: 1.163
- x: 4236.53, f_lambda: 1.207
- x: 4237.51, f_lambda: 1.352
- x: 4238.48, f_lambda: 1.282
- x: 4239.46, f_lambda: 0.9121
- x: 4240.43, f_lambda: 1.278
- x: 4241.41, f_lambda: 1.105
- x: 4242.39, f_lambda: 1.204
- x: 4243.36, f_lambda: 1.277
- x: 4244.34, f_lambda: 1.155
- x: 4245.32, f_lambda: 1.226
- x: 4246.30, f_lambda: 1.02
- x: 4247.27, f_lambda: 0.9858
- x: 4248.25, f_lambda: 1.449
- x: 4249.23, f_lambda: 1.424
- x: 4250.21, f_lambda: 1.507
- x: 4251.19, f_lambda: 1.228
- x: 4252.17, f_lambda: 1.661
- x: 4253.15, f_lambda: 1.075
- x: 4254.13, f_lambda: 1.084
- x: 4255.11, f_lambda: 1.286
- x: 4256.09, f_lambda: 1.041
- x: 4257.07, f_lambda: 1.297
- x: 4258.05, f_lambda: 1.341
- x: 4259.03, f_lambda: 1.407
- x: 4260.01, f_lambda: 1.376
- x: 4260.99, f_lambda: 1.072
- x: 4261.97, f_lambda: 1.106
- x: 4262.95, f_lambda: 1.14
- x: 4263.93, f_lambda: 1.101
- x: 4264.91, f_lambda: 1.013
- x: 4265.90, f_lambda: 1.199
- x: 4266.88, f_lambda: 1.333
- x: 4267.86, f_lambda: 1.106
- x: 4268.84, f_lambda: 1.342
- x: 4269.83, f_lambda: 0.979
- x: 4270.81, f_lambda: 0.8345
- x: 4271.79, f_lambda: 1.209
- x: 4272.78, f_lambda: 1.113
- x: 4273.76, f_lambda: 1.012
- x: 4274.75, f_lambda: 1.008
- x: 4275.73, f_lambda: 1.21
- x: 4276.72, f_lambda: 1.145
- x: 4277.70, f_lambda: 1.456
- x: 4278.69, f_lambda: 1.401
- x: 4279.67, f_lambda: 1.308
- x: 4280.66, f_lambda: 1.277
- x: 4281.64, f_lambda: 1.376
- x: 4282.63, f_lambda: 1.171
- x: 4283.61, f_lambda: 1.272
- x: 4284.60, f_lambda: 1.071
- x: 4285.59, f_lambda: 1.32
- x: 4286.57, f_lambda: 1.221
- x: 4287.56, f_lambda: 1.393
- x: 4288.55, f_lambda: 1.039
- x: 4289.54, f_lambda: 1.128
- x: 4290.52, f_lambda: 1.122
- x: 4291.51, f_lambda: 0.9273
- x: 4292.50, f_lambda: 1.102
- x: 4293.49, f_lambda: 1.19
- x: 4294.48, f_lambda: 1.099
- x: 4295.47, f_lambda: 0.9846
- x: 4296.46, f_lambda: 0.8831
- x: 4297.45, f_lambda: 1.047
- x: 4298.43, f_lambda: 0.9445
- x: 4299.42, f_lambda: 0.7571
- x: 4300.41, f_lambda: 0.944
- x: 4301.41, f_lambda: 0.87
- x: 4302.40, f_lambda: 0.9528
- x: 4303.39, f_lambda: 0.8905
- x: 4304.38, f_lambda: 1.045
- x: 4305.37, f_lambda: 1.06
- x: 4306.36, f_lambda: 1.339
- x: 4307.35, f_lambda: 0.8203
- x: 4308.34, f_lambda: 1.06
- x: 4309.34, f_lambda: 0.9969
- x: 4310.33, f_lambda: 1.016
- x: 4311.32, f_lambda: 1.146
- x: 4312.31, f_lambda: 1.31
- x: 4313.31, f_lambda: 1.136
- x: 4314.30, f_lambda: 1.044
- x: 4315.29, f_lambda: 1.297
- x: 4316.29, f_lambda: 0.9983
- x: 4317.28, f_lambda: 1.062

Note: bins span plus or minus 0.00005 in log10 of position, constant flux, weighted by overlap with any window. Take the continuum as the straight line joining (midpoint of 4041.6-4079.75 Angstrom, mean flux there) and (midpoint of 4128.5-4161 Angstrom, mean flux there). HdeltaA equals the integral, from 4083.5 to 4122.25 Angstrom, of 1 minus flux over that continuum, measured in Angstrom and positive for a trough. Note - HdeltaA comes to 7.8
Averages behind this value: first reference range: 1.2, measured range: 0.955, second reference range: 1.19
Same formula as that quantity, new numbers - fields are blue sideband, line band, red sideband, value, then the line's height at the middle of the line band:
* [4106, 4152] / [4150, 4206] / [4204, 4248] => -2.24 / 1.16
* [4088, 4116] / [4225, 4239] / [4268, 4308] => -2.13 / 1.05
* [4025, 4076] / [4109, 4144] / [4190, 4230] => 1.53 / 1.2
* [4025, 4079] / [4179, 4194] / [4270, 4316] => -1.43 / 1.14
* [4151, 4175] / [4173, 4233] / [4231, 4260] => 1.25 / 1.23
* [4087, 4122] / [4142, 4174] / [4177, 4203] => -1.68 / 1.13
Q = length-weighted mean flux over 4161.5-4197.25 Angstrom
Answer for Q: 1.23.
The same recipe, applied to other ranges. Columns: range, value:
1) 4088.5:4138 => 1.03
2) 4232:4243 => 1.23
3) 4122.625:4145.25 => 1.17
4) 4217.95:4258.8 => 1.23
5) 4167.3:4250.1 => 1.21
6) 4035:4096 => 1.15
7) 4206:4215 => 1.2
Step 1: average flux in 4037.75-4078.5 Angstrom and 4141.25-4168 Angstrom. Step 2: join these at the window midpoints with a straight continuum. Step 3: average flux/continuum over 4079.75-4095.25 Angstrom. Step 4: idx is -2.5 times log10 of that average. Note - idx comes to 0.153 mag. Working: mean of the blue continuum 1.2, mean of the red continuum 1.18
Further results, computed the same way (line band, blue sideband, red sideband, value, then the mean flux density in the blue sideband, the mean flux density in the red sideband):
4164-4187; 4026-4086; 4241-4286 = 0.00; 1.17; 1.21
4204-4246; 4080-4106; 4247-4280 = -0.05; 0.922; 1.21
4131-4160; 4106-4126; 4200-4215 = -0.08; 1.07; 1.18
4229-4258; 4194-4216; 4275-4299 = -0.05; 1.2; 1.17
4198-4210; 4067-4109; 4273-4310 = -0.10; 0.98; 1.1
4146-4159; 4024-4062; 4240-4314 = -0.02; 1.2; 1.15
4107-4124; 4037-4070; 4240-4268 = 0.15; 1.23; 1.23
